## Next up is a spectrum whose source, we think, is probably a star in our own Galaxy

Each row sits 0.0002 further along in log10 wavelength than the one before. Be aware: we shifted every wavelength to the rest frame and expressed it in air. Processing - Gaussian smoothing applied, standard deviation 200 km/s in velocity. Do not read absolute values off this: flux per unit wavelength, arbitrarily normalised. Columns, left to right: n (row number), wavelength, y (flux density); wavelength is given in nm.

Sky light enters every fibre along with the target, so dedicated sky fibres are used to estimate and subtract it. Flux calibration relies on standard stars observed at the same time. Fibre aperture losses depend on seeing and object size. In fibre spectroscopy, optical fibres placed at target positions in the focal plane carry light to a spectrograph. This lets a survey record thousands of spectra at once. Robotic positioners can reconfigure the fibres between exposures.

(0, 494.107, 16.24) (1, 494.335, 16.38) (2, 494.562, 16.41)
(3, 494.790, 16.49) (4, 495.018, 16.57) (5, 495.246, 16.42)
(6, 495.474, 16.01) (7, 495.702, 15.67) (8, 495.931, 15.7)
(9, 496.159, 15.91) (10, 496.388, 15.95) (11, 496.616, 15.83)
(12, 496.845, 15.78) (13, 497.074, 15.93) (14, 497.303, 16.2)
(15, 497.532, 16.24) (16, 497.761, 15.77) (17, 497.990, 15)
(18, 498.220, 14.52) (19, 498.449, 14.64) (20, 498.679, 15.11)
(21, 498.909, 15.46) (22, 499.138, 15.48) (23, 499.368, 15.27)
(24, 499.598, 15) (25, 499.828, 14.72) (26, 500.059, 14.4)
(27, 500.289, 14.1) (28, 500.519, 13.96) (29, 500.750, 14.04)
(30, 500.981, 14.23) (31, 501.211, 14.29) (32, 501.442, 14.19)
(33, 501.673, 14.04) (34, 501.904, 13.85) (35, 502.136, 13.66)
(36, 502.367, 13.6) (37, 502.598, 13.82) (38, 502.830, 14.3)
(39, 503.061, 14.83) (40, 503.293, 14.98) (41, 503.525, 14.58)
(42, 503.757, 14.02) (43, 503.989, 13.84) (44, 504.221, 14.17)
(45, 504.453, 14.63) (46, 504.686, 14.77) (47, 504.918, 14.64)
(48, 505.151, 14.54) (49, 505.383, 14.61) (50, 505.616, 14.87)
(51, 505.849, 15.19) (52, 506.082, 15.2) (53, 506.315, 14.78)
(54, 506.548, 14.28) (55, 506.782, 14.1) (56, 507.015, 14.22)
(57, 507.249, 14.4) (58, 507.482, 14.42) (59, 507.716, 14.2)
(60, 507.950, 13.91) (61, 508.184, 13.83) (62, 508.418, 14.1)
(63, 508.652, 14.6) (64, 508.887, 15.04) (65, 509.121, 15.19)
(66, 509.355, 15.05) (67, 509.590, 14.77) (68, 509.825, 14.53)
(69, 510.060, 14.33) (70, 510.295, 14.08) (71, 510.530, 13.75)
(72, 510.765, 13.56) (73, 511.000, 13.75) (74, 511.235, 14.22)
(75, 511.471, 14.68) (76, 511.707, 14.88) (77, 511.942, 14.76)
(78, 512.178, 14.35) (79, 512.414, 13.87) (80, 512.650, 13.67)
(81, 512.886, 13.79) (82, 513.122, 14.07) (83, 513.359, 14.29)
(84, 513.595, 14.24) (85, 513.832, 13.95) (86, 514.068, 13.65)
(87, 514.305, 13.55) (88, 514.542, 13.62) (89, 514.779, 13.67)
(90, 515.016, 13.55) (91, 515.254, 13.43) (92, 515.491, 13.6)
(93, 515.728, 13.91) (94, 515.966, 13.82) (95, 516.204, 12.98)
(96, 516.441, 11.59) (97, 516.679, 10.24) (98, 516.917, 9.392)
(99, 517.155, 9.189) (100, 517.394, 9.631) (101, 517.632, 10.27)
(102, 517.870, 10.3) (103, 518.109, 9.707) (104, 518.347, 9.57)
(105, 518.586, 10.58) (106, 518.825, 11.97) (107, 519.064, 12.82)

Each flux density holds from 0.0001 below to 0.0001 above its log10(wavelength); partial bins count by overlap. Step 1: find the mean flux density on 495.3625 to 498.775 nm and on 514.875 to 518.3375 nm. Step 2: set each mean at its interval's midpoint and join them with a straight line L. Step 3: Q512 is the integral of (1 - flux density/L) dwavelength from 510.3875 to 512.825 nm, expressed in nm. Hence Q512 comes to -0.310 nm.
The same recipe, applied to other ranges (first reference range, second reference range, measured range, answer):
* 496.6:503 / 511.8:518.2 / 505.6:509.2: -0.201 nm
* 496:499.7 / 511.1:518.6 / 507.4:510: -0.145 nm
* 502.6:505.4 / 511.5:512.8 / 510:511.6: 0.033 nm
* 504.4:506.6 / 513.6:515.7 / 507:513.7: -0.052 nm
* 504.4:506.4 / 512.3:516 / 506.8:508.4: 0.044 nm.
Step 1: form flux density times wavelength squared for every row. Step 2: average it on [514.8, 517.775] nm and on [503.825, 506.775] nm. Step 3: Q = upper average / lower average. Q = 0.85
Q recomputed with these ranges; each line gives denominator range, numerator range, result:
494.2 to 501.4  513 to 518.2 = 0.86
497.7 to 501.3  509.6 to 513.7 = 1.01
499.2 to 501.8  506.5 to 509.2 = 1.03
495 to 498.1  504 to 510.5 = 0.95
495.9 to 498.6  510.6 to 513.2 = 0.96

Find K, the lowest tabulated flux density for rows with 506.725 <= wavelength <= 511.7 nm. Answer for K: 13.56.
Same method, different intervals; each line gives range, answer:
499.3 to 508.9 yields 13.6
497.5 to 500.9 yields 13.96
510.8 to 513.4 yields 13.67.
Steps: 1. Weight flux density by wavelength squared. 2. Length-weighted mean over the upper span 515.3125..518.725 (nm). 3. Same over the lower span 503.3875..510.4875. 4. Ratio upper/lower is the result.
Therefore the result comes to 0.80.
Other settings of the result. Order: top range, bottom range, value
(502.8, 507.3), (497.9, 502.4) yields 1.02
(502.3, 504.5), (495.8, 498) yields 0.92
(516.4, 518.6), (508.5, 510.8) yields 0.71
